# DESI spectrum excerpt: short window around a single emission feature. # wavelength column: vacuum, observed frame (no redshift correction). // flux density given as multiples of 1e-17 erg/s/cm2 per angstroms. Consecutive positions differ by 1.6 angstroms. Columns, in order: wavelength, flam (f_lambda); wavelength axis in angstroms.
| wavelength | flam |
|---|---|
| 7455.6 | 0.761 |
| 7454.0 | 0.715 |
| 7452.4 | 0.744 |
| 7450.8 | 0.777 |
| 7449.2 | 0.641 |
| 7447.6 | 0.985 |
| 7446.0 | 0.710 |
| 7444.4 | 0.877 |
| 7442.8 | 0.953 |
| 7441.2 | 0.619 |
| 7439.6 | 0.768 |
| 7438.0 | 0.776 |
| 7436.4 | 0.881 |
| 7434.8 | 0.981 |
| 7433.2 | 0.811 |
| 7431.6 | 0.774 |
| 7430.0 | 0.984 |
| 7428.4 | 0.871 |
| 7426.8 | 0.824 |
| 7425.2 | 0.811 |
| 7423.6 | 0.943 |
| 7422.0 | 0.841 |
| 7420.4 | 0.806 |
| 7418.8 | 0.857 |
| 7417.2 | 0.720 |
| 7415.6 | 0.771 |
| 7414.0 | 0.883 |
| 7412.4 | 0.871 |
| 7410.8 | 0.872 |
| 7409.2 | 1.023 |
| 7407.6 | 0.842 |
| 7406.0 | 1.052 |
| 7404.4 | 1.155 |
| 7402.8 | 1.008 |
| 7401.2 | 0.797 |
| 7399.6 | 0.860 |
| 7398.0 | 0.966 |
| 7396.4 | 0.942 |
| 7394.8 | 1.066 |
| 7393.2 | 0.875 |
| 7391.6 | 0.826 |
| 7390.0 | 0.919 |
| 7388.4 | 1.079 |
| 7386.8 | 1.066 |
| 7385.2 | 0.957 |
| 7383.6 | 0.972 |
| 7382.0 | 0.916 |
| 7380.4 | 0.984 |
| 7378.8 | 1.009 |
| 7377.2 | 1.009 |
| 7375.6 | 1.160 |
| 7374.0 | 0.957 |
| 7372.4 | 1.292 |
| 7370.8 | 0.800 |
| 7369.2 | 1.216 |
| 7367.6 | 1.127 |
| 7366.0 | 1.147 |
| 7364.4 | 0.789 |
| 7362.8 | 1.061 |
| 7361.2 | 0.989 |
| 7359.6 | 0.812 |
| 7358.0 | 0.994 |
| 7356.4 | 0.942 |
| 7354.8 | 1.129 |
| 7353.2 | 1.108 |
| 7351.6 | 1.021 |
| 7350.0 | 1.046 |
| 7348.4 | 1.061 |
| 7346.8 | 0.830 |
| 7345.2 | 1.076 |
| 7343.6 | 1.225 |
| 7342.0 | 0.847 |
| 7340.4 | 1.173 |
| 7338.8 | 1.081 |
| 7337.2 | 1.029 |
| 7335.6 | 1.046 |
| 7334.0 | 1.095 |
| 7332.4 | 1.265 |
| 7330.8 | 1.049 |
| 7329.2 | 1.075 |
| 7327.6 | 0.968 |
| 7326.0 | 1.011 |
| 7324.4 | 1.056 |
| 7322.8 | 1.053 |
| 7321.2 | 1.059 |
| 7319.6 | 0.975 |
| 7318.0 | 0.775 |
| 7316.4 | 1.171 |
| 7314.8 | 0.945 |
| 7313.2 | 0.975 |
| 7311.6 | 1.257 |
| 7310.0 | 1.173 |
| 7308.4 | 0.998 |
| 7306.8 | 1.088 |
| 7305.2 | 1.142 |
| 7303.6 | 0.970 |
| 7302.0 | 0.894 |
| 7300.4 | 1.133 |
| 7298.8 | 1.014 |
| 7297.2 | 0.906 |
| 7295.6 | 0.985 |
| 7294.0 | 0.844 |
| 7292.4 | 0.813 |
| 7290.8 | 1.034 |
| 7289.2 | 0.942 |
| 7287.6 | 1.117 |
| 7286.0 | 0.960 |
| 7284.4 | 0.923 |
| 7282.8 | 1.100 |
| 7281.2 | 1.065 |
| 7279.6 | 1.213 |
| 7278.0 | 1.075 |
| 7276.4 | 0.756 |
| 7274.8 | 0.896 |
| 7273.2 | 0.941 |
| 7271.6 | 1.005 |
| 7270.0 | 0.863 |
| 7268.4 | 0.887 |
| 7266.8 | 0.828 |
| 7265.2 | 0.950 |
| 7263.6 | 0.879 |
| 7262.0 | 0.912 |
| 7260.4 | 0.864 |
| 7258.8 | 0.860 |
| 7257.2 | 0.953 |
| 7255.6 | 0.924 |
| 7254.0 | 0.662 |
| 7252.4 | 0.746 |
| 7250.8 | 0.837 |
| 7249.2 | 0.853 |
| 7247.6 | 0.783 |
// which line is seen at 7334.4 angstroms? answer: Mg II 2798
